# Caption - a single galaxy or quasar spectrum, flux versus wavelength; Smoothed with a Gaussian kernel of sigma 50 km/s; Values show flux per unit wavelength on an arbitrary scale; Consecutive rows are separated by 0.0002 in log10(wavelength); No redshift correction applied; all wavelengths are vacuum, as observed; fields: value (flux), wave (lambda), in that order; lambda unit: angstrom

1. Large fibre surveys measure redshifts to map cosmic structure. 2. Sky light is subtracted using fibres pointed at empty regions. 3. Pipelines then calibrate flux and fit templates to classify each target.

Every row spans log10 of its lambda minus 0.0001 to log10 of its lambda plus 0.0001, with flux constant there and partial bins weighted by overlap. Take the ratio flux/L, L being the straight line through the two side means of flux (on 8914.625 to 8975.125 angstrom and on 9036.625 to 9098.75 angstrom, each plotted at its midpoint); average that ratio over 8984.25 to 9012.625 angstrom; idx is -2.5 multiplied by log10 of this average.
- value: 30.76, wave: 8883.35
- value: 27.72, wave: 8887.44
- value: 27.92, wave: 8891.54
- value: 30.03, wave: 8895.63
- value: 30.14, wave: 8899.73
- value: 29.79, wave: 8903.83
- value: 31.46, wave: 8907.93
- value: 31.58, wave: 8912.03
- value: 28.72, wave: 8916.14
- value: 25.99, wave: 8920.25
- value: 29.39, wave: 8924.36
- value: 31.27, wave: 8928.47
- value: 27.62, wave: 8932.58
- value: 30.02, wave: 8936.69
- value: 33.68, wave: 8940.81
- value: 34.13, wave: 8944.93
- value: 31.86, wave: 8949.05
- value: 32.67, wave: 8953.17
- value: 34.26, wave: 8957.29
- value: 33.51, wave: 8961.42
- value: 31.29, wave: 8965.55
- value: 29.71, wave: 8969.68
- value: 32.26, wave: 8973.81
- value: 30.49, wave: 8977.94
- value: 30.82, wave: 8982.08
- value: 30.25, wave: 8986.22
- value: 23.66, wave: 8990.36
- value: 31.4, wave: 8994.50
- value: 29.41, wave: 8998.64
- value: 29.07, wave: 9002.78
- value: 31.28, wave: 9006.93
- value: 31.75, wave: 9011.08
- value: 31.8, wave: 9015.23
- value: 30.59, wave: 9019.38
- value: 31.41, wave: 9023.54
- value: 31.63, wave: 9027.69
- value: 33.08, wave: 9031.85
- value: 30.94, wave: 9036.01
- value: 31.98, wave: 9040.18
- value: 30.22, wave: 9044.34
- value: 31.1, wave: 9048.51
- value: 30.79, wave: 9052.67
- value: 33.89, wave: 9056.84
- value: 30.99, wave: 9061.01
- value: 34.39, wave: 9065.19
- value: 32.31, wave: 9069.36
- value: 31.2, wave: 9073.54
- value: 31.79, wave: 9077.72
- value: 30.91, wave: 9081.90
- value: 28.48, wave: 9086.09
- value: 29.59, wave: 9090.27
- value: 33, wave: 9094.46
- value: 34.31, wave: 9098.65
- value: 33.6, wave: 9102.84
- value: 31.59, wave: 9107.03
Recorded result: 0.06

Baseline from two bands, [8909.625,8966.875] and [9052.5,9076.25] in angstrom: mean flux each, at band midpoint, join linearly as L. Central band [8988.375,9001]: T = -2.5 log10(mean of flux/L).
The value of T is 0.13 mag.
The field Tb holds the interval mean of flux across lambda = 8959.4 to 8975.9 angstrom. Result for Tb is 31.7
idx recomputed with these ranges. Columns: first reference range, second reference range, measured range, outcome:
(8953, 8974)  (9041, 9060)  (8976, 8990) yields 0.09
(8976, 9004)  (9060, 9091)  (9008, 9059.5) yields -0.04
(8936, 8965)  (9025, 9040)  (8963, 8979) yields 0.05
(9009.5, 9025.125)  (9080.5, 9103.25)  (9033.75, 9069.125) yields -0.01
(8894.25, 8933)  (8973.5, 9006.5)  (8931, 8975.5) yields -0.08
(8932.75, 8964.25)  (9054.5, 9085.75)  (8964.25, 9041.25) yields 0.06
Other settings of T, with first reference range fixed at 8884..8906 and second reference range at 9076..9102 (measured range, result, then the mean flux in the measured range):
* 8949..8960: -0.11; 33.2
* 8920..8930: 0.01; 29.3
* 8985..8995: 0.09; 27.8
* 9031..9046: -0.02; 31.5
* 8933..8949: -0.08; 32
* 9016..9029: -0.02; 31.3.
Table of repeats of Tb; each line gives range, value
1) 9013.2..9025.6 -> 31.3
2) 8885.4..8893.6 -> 27.8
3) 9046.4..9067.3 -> 32.2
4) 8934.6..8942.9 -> 31.8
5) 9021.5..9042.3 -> 31.8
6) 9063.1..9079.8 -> 32.4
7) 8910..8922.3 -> 28.7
